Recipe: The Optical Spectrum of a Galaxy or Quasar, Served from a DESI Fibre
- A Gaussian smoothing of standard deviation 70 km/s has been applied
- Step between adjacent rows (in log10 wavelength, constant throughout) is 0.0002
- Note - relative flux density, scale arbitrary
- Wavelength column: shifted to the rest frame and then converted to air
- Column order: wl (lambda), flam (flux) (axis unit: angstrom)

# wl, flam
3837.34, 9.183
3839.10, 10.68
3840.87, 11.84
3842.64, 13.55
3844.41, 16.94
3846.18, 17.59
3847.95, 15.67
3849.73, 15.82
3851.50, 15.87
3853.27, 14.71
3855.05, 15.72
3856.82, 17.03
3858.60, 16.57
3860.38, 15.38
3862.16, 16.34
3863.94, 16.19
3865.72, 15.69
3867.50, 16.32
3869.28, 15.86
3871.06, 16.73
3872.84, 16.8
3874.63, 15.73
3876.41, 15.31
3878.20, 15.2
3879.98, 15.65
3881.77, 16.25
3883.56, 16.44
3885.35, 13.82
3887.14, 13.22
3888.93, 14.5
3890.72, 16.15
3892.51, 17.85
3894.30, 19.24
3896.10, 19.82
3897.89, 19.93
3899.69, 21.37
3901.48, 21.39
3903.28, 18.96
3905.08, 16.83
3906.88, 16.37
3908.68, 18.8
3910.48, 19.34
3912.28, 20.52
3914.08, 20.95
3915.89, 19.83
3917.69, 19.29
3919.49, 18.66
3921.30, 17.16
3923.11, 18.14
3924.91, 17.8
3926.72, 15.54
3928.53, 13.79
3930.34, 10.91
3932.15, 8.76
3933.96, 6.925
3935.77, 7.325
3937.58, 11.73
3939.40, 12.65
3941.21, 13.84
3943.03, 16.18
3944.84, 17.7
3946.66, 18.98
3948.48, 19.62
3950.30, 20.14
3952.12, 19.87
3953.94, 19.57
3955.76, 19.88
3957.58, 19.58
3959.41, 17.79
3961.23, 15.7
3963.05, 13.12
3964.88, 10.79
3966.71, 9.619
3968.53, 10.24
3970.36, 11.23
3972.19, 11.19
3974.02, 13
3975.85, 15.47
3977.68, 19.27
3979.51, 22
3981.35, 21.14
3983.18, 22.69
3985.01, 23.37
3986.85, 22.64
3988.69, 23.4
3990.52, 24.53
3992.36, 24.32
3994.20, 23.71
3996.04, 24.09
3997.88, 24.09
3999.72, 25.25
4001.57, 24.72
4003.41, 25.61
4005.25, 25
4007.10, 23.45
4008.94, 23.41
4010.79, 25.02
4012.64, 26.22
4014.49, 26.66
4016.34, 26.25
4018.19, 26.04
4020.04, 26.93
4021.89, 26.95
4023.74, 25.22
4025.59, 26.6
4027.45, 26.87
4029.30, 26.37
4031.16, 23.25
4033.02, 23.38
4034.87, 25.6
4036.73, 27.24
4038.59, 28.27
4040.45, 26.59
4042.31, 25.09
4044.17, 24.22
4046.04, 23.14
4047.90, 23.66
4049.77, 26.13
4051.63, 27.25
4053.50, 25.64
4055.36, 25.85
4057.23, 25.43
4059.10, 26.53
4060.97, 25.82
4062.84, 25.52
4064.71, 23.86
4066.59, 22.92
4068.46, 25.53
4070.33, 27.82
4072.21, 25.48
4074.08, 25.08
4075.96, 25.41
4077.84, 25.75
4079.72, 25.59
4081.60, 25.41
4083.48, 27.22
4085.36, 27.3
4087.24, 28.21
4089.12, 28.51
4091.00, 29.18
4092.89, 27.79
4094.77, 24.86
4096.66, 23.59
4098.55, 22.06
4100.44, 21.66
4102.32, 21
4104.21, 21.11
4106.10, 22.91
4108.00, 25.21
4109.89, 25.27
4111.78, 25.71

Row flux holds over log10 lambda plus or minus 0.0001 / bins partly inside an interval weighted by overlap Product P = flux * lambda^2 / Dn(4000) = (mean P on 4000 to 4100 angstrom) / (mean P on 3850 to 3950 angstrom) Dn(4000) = 1.69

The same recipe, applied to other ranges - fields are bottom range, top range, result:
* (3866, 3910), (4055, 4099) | 1.67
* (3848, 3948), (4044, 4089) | 1.72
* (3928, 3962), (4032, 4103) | 1.77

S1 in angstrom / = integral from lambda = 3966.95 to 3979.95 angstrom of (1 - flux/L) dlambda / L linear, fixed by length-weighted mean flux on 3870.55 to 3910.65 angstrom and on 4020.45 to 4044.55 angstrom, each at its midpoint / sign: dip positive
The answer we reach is 4.8 angstrom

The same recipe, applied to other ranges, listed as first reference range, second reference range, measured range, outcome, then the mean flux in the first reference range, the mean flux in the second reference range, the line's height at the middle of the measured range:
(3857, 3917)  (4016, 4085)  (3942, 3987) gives 8.7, 17.3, 25.7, 21.3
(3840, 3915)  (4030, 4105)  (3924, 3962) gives 8.4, 16.8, 25.4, 19.7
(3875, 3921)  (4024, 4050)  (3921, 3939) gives 6.3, 17.8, 25.4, 19.6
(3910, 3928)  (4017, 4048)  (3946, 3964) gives 2.1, 18.6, 25.7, 20.8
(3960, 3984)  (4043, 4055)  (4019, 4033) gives -2.4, 15.1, 25.1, 22.1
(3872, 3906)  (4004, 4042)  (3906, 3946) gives 7.8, 17.1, 25.8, 19.5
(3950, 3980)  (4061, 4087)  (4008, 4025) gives -4.6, 15.6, 25.7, 20.4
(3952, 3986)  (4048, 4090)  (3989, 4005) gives -4.5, 16.5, 26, 19.2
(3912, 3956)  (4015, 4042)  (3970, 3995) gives 1.6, 16.1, 26.1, 21.2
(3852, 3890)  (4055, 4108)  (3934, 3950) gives 3.7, 15.7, 25.2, 18.9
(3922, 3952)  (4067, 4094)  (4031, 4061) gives -2.3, 14.5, 26.7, 23.7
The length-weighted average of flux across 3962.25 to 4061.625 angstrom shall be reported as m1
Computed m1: 23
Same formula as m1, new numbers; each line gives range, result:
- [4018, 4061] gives 25.7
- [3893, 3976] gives 16.2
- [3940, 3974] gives 15.7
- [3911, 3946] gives 15.2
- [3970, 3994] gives 19.9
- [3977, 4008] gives 23.5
